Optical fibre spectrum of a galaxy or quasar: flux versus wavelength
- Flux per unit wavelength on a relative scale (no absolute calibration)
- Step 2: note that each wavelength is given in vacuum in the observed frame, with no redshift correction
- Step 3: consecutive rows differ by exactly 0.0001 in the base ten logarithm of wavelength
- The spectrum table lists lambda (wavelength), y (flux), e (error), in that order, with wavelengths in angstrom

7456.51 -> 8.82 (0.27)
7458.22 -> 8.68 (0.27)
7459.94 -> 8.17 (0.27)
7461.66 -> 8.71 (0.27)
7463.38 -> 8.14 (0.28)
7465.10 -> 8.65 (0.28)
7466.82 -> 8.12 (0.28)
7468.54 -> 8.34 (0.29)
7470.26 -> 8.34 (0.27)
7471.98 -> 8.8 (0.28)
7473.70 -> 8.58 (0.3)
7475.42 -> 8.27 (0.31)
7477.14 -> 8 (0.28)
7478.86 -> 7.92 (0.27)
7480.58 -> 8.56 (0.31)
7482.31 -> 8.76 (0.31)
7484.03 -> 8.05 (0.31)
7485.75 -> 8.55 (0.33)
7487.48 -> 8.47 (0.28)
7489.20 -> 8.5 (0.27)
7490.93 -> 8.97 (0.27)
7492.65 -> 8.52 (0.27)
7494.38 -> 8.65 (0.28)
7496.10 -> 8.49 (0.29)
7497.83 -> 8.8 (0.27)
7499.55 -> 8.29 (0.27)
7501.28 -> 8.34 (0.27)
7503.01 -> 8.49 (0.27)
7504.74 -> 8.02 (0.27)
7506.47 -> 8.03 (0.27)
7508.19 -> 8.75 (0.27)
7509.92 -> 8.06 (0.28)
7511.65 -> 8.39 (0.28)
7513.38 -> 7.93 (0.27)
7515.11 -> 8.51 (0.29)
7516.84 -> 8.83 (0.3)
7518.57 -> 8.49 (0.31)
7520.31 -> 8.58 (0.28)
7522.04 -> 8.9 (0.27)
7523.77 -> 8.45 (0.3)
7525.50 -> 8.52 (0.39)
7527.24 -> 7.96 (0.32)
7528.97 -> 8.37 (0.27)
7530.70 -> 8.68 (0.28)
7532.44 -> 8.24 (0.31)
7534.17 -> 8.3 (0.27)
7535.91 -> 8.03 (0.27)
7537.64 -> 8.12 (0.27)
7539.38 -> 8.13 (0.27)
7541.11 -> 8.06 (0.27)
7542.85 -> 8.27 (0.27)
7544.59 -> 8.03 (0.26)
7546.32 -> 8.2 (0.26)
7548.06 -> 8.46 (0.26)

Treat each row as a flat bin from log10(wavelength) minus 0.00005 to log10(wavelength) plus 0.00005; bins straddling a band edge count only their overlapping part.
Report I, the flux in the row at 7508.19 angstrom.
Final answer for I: 8.75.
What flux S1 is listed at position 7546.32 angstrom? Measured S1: 8.2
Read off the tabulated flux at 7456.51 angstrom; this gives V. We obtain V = 8.82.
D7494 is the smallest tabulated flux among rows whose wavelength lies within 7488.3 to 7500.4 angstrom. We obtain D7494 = 8.29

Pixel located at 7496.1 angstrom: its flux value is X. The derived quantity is 8.49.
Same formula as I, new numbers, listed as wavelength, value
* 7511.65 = 8.39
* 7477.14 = 8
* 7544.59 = 8.03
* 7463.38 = 8.14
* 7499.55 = 8.29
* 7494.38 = 8.65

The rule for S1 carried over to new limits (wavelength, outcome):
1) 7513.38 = 7.93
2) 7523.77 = 8.45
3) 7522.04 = 8.9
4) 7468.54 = 8.34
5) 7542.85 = 8.27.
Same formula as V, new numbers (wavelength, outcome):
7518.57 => 8.49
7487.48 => 8.47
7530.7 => 8.68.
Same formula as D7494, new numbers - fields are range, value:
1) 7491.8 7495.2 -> 8.52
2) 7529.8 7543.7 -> 8.03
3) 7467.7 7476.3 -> 8.27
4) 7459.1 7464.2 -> 8.14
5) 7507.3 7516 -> 7.93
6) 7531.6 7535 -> 8.24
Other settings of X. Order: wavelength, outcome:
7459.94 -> 8.17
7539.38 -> 8.13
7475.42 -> 8.27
